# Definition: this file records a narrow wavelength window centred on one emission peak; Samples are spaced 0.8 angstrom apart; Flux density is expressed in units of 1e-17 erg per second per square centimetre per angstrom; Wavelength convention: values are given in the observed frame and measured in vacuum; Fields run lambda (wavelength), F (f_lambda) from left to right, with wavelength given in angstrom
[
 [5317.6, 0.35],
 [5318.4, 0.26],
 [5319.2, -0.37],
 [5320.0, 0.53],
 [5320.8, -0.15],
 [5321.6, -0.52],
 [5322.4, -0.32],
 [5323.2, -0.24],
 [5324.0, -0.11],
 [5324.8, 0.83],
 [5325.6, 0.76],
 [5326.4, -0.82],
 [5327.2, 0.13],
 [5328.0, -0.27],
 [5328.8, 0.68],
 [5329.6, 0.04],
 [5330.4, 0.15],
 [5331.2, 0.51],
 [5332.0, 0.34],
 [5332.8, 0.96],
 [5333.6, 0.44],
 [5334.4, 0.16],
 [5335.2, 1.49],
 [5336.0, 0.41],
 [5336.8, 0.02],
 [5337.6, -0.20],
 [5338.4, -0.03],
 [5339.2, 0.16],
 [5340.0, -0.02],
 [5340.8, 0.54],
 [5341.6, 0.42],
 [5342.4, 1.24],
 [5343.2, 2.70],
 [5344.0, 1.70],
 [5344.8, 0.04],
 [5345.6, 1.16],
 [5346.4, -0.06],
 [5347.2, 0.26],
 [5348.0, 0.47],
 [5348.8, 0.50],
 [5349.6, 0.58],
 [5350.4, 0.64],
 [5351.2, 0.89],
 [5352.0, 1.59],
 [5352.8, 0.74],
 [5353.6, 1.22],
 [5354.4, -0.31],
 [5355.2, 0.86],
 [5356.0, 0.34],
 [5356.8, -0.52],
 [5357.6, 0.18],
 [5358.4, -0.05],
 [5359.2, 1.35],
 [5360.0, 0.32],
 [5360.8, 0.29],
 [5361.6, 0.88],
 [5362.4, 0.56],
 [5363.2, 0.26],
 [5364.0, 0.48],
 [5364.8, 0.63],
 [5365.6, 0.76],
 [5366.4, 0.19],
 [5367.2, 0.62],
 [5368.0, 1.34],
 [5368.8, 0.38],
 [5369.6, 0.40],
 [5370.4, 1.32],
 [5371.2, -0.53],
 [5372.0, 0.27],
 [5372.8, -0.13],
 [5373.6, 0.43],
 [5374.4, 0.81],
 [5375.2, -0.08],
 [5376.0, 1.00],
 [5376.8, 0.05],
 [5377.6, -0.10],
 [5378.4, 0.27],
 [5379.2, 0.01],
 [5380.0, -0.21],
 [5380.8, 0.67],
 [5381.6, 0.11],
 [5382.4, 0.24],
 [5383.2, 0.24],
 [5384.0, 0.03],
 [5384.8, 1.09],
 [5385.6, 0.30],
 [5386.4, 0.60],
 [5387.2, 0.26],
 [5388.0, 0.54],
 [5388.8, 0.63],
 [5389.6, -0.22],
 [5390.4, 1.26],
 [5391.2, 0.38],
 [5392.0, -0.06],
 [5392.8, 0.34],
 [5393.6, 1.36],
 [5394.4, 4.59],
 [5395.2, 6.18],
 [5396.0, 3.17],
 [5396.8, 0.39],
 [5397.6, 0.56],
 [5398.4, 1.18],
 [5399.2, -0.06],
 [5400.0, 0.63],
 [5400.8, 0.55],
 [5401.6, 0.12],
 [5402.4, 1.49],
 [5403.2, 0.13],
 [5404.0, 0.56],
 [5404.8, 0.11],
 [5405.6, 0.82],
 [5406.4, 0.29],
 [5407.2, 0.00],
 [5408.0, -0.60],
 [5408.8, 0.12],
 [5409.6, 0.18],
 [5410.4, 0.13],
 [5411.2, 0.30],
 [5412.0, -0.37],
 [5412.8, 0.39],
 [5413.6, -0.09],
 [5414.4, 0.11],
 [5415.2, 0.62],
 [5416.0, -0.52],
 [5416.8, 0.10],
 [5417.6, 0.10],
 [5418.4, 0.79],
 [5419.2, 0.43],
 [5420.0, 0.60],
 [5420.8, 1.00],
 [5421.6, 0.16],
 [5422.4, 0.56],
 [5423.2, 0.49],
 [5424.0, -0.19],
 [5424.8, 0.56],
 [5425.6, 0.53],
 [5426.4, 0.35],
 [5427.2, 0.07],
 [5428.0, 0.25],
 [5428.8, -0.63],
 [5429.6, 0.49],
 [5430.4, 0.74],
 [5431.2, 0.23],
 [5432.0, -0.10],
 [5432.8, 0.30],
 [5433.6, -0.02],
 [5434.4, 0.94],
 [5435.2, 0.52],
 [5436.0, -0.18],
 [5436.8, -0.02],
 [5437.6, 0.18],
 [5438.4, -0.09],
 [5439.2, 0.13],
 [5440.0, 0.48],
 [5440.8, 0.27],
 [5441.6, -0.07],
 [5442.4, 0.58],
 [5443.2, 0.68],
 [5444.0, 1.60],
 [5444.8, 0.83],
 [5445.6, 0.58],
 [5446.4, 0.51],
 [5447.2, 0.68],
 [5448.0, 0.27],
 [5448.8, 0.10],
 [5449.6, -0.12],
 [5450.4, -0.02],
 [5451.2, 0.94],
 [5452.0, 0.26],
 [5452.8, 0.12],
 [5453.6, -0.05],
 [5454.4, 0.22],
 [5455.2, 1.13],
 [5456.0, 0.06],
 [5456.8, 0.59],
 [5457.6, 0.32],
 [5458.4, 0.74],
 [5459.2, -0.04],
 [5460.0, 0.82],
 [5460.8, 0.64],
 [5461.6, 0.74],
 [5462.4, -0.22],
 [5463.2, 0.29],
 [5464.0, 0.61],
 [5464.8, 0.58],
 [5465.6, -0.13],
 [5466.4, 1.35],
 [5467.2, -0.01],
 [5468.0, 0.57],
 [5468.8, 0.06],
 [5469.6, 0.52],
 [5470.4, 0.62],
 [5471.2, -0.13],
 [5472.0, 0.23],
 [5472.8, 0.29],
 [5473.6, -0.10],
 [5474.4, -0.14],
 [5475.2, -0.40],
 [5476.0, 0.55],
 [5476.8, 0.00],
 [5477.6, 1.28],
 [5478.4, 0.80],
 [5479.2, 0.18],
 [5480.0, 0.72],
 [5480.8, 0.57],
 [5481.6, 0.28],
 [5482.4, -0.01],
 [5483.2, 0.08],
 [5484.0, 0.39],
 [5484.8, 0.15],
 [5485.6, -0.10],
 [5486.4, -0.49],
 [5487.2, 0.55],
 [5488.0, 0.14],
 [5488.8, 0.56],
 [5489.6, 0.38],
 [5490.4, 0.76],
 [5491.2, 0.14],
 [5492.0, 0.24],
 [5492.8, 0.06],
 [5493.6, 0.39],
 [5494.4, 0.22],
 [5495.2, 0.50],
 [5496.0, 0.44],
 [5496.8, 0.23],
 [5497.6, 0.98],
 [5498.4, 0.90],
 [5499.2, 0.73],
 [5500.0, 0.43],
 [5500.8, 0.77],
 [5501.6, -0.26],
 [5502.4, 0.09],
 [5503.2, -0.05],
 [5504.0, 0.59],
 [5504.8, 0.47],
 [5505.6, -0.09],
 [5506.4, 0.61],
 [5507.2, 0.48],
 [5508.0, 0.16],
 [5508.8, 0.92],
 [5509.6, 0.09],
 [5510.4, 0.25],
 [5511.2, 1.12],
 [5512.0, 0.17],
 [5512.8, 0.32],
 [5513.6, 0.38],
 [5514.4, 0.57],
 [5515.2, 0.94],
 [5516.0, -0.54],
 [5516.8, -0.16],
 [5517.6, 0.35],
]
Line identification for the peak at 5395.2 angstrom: [O III] 5007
